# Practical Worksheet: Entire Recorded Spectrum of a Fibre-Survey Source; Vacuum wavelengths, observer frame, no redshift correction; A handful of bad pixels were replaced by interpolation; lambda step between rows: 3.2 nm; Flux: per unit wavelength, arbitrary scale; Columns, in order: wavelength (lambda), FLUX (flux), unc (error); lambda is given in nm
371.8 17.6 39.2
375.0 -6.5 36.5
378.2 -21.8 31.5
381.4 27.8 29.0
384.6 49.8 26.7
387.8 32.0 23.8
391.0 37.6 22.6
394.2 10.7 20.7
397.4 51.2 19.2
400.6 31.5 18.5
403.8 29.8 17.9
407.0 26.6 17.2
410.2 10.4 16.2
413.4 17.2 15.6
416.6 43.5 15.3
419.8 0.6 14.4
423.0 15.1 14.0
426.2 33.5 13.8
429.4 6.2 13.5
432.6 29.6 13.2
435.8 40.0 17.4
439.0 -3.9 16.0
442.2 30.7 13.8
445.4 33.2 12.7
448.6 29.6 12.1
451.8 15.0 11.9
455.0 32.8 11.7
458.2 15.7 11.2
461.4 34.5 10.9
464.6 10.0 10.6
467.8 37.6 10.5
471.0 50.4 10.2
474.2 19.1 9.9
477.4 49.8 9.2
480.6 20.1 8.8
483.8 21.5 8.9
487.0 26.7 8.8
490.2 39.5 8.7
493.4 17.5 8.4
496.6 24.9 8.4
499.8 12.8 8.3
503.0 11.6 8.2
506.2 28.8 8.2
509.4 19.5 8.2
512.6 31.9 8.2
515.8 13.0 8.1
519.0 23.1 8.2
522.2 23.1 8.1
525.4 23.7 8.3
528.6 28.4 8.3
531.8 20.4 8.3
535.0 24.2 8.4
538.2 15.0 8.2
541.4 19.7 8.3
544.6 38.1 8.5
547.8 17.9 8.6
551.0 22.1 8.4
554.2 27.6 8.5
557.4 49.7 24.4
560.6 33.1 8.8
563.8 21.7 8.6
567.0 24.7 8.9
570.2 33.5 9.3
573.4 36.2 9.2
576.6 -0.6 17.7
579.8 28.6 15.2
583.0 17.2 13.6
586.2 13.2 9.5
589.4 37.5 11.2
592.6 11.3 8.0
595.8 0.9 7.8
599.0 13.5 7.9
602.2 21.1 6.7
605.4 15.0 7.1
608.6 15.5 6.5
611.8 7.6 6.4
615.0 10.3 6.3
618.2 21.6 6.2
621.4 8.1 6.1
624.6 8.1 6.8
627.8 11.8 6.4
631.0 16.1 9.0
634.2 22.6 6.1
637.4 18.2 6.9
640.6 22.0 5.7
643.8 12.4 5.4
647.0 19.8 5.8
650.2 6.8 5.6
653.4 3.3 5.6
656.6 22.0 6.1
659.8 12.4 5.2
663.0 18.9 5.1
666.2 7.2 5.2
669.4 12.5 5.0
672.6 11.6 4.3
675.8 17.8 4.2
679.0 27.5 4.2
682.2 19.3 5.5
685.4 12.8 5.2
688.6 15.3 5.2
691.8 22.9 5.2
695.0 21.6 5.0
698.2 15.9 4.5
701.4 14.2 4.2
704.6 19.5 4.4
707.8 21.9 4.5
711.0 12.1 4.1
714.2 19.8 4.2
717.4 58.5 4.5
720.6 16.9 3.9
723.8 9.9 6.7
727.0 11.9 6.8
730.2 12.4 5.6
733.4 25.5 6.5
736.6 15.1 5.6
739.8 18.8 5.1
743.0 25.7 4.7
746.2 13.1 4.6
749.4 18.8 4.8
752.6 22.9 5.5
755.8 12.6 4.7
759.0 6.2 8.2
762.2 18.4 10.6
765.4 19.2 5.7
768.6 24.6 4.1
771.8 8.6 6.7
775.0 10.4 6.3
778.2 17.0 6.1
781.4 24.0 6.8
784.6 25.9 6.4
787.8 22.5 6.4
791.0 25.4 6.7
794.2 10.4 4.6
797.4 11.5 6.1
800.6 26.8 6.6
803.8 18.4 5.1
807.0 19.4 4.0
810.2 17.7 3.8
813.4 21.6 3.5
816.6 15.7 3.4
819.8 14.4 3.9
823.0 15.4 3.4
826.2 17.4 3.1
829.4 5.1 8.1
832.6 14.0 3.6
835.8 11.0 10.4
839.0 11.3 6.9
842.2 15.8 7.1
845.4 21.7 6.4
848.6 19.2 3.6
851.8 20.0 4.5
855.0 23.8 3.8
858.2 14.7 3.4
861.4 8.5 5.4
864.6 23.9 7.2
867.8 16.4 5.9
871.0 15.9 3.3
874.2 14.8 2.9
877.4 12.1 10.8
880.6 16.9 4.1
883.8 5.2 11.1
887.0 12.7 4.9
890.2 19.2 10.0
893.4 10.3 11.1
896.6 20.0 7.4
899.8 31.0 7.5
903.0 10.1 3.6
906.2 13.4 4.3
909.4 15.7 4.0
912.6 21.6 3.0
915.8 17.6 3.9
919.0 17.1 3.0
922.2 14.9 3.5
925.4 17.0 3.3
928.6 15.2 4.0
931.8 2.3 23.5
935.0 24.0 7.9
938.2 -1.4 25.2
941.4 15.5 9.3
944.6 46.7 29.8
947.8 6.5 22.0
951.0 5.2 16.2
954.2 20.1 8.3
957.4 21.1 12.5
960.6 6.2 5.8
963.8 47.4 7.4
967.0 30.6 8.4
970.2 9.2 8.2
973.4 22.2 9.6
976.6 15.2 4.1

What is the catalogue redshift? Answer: 0.923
